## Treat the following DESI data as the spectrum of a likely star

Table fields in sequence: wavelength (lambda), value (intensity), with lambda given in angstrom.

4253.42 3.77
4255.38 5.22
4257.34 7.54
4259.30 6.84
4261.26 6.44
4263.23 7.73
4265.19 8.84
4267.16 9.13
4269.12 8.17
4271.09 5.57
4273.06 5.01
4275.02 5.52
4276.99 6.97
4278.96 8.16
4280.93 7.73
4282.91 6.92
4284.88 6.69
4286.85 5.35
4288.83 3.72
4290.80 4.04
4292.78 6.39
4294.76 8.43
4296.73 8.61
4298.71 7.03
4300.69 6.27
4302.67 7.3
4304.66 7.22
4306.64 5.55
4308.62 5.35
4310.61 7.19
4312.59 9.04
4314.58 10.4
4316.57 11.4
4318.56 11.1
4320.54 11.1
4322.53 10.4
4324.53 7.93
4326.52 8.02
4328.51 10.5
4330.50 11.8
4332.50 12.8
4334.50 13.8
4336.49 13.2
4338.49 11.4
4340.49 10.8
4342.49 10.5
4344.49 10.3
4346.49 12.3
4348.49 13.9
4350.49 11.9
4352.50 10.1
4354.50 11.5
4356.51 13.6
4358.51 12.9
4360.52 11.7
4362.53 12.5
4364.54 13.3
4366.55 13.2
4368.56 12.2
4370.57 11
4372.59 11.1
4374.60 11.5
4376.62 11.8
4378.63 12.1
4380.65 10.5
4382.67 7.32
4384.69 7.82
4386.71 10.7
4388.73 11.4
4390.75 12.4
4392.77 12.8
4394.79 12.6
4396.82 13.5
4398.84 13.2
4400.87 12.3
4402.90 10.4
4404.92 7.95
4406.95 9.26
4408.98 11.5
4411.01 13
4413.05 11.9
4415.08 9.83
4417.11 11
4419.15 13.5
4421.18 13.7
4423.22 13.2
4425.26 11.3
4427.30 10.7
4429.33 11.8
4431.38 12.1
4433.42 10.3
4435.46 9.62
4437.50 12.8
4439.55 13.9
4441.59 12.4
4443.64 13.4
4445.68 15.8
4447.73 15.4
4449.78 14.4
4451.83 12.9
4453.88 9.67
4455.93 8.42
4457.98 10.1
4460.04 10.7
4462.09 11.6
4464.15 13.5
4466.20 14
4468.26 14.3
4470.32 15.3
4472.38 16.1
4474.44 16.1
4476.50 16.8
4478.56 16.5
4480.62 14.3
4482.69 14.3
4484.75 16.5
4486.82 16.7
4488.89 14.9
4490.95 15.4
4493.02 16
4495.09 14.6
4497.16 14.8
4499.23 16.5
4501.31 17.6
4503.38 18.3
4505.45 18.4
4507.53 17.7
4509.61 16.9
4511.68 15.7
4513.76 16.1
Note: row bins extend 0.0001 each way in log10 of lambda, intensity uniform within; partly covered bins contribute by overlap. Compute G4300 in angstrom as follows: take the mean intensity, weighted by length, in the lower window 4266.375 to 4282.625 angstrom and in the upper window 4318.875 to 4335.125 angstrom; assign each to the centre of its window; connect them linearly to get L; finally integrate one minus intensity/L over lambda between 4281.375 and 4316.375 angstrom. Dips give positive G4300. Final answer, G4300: 7.4 angstrom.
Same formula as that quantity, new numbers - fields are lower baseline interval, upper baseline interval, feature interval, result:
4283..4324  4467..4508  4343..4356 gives -2.64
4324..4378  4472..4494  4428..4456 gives 3.96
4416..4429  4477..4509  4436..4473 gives 2.72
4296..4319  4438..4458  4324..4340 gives -4.45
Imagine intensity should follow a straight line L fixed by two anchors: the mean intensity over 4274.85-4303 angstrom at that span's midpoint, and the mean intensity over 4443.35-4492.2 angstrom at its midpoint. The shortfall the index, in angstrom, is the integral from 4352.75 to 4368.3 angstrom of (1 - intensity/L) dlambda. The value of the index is -4.72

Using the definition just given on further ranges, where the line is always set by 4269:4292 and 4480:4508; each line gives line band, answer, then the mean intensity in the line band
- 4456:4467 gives 2.3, 11.6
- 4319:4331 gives -2.6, 9.94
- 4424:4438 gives 2.1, 11.2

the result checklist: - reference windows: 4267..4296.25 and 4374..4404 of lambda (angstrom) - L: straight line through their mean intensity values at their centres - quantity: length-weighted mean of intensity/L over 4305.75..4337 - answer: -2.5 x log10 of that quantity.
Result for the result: -0.19 mag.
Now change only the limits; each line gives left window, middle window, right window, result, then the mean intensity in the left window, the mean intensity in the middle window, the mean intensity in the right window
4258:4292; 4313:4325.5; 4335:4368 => -0.06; 6.64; 10.3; 12.1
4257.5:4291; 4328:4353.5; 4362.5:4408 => -0.24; 6.72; 11.8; 11.3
